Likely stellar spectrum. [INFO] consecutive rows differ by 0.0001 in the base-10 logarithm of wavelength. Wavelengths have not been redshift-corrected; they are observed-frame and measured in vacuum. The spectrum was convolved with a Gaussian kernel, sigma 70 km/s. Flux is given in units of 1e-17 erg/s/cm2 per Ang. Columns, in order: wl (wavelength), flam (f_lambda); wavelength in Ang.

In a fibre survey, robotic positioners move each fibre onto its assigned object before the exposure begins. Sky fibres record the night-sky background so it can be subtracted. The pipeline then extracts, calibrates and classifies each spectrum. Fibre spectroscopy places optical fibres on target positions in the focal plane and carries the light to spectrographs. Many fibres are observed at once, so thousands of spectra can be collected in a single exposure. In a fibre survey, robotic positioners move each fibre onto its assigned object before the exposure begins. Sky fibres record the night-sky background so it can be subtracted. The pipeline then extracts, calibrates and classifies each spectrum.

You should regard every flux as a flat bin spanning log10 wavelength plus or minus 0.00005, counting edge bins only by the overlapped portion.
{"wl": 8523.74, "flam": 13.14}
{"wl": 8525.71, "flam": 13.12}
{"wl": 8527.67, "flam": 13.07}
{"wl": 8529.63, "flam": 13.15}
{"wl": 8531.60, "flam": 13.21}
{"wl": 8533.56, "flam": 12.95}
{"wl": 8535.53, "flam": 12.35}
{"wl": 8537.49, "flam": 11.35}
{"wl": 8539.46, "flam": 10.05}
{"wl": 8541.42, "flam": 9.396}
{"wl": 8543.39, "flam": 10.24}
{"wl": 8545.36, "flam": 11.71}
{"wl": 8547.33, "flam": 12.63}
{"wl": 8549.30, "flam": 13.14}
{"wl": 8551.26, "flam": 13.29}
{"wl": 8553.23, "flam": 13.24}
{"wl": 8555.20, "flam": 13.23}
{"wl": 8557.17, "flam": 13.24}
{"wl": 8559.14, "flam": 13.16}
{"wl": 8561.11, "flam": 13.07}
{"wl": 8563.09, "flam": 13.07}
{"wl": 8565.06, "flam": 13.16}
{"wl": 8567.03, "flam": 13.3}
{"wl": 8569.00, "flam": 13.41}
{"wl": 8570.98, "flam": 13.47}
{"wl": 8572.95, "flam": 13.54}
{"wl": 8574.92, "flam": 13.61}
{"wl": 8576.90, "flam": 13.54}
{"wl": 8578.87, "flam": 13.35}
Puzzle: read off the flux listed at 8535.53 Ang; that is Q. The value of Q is 12.35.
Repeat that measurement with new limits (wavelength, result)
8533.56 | 12.95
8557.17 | 13.24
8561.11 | 13.07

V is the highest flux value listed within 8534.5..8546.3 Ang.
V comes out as 12.35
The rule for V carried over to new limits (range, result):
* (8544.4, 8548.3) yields 12.63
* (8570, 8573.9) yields 13.54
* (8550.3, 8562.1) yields 13.29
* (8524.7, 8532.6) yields 13.21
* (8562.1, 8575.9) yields 13.61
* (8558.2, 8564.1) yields 13.16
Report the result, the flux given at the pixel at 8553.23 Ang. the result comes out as 13.24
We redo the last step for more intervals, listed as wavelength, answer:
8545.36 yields 11.71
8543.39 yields 10.24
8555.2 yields 13.23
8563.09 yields 13.07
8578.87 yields 13.35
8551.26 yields 13.29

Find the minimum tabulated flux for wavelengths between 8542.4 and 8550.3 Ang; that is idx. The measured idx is 10.24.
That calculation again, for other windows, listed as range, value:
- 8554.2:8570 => 13.07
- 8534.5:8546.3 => 9.396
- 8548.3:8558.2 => 13.14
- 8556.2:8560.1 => 13.16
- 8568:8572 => 13.41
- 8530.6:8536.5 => 12.35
